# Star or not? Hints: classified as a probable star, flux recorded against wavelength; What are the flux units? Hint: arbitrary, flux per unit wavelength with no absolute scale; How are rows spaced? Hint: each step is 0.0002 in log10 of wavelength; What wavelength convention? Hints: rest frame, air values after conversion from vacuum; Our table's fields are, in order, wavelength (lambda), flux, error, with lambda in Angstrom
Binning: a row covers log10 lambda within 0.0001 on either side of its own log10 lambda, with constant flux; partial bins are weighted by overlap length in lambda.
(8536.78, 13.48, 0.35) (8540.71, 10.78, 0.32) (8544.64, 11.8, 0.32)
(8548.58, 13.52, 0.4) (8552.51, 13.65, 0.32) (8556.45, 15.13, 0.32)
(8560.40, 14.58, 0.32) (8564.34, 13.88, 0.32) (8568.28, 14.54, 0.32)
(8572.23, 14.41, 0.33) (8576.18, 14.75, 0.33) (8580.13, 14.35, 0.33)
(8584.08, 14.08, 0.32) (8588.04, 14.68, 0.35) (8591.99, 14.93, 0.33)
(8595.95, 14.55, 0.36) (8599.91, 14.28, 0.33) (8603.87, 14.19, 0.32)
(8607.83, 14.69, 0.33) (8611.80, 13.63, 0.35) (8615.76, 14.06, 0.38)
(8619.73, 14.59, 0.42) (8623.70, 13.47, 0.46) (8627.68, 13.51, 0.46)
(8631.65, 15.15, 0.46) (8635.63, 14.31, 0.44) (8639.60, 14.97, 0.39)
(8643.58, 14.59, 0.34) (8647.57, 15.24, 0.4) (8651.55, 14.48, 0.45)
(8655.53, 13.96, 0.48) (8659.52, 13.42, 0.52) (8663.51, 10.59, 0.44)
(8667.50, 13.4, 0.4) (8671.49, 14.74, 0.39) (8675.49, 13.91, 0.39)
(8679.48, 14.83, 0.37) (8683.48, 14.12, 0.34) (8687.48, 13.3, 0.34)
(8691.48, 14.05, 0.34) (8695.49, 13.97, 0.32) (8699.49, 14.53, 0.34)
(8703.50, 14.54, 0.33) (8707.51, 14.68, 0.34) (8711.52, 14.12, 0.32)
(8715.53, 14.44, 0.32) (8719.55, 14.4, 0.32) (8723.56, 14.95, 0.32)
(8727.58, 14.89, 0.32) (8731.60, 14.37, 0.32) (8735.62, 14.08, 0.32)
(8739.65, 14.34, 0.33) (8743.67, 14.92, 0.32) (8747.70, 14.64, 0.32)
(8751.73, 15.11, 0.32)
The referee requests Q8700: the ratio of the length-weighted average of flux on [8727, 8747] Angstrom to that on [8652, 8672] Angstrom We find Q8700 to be 1.10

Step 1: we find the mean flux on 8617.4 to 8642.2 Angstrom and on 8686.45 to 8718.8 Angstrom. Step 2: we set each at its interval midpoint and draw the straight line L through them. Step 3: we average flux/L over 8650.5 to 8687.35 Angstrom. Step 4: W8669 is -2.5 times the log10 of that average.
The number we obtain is 0.047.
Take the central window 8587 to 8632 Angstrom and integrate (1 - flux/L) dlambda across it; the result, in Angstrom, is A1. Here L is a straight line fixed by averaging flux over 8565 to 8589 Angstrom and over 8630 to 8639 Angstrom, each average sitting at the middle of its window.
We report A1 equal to 1.0 Angstrom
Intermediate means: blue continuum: 14.4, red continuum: 14.8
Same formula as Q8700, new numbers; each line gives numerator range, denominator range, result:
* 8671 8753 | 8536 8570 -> 1.07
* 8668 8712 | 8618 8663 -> 1.00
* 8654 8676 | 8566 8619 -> 0.92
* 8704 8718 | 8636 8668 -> 1.04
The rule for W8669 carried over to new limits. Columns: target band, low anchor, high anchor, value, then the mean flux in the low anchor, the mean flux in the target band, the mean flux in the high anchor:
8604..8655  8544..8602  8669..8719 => -0.01 mag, 14.3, 14.4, 14.3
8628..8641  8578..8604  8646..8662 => -0.03 mag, 14.5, 14.6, 14.1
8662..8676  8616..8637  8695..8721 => 0.09 mag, 14.2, 13.2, 14.4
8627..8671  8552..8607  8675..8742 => 0.03 mag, 14.5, 14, 14.3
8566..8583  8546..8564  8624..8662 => -0.02 mag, 14.1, 14.5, 14.3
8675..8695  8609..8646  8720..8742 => 0.03 mag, 14.3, 14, 14.5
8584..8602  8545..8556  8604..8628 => -0.05 mag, 13.5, 14.5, 14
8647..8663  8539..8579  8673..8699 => 0.01 mag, 13.7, 13.9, 14.1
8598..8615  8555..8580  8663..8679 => 0.00 mag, 14.5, 14.2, 13.6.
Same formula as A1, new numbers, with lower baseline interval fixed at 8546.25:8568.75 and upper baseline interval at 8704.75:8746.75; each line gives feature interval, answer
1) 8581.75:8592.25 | -0.2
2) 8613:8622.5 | 0.1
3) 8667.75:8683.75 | 0.1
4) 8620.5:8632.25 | 0.3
